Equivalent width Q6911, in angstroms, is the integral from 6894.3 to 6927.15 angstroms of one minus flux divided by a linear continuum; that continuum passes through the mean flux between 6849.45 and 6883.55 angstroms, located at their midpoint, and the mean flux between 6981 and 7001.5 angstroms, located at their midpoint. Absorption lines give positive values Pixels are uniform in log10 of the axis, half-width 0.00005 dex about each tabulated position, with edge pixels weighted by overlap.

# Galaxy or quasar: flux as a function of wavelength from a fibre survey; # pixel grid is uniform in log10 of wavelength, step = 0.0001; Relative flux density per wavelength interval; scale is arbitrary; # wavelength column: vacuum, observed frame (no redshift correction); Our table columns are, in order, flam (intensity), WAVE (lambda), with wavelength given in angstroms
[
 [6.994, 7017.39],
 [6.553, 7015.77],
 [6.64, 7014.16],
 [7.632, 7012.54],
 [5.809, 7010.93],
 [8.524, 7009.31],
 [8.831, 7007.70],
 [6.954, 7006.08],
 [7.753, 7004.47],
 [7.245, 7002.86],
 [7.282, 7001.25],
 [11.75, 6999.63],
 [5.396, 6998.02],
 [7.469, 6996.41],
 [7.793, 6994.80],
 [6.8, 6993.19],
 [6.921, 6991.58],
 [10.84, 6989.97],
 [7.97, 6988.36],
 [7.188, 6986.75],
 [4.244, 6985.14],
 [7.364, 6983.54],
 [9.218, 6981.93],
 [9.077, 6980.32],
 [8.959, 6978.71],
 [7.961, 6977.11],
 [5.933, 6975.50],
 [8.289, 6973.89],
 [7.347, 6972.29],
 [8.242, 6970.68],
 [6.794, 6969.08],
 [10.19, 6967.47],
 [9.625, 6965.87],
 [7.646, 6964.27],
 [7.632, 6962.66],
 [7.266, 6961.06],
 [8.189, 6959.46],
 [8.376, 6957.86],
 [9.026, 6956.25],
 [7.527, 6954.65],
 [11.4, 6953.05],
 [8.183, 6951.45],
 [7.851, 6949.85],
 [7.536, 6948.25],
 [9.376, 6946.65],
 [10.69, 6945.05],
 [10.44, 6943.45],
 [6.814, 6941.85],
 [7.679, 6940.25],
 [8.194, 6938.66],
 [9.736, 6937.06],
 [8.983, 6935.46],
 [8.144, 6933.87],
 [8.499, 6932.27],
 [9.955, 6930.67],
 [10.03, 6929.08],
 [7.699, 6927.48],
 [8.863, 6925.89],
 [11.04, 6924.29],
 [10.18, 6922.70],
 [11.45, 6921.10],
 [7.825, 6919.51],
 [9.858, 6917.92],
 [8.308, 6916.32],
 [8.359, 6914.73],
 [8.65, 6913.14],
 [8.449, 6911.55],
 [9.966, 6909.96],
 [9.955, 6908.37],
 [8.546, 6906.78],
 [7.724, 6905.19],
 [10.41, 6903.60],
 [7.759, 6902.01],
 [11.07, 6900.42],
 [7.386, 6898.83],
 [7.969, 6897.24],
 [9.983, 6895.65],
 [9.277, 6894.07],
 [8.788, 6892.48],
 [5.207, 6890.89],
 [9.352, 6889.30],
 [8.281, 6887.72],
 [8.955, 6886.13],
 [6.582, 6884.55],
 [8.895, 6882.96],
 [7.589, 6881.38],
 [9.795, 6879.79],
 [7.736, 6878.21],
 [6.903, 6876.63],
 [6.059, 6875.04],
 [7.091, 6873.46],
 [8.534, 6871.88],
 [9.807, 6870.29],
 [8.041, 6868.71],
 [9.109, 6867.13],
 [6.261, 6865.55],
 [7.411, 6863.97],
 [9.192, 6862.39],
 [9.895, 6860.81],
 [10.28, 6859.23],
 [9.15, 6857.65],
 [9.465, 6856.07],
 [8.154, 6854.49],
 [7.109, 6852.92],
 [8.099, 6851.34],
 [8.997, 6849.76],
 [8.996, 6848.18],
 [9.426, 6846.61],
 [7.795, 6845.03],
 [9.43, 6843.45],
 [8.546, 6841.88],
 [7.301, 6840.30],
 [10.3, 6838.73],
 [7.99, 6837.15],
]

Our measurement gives -4.3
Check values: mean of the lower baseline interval 8.33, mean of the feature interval 9.17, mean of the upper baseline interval 7.73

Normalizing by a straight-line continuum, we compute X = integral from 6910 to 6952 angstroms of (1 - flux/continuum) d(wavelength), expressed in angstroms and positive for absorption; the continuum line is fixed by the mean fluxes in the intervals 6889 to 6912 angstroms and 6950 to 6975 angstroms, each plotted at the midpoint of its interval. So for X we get -2.0 angstroms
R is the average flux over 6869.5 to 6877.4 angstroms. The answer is 7.67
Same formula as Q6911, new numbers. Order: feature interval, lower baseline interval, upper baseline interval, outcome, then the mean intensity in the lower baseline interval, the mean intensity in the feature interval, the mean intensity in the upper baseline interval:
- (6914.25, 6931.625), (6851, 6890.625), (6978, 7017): -3.0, 8.27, 9.42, 7.66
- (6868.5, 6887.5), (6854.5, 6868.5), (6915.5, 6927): 2.1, 8.77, 8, 9.59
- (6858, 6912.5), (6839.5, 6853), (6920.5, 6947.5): 2.1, 8.48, 8.48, 9.26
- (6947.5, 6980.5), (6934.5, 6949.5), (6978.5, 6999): 0.1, 8.79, 8.23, 7.63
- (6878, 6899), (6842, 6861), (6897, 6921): 1.4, 8.86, 8.31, 8.91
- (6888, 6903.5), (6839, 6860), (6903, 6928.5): 0.8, 8.71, 8.61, 9.2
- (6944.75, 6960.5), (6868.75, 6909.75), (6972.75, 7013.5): -1.5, 8.4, 8.73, 7.72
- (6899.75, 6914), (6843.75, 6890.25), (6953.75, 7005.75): -1.6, 8.38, 9.15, 7.91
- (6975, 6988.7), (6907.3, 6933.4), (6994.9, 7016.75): 0.8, 9.29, 7.57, 7.53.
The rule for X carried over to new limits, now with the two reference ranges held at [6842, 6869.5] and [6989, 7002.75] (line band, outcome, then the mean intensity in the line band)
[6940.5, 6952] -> -0.6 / 8.66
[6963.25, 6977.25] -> 0.2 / 8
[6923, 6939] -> -1.7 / 9.17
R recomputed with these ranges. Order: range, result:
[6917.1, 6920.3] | 8.83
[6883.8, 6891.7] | 7.68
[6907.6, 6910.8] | 9.95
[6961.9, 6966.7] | 8.32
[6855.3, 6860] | 9.63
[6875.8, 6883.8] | 8.16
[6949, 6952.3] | 8.06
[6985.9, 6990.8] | 8.61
